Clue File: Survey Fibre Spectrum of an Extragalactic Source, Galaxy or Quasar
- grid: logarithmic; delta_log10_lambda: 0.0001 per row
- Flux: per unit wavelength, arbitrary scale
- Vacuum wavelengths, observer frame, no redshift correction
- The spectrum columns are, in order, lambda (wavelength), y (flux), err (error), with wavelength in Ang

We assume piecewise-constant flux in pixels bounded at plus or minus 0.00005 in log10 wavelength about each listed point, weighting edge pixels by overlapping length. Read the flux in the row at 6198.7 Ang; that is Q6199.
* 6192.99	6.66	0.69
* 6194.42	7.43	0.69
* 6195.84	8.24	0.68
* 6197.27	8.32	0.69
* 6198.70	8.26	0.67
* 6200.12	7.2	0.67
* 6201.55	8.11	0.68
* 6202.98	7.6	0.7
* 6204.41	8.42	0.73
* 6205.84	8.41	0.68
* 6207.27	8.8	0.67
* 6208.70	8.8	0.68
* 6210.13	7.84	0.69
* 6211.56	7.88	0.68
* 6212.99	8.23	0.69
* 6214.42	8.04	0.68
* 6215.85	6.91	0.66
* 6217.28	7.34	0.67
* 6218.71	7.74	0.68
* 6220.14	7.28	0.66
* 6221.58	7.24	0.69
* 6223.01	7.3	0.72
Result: 8.26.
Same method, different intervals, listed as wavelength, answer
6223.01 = 7.3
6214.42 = 8.04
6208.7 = 8.8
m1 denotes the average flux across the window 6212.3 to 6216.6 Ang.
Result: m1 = 7.73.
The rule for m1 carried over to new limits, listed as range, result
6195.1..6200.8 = 8.02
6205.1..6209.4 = 8.66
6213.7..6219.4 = 7.51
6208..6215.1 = 8.16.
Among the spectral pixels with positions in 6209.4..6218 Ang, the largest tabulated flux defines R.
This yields 8.23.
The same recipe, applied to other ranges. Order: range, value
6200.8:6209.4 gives 8.8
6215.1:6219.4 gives 7.74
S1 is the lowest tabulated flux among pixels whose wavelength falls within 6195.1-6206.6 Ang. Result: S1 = 7.2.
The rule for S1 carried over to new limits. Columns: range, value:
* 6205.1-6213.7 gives 7.84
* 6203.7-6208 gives 8.41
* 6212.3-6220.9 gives 6.91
